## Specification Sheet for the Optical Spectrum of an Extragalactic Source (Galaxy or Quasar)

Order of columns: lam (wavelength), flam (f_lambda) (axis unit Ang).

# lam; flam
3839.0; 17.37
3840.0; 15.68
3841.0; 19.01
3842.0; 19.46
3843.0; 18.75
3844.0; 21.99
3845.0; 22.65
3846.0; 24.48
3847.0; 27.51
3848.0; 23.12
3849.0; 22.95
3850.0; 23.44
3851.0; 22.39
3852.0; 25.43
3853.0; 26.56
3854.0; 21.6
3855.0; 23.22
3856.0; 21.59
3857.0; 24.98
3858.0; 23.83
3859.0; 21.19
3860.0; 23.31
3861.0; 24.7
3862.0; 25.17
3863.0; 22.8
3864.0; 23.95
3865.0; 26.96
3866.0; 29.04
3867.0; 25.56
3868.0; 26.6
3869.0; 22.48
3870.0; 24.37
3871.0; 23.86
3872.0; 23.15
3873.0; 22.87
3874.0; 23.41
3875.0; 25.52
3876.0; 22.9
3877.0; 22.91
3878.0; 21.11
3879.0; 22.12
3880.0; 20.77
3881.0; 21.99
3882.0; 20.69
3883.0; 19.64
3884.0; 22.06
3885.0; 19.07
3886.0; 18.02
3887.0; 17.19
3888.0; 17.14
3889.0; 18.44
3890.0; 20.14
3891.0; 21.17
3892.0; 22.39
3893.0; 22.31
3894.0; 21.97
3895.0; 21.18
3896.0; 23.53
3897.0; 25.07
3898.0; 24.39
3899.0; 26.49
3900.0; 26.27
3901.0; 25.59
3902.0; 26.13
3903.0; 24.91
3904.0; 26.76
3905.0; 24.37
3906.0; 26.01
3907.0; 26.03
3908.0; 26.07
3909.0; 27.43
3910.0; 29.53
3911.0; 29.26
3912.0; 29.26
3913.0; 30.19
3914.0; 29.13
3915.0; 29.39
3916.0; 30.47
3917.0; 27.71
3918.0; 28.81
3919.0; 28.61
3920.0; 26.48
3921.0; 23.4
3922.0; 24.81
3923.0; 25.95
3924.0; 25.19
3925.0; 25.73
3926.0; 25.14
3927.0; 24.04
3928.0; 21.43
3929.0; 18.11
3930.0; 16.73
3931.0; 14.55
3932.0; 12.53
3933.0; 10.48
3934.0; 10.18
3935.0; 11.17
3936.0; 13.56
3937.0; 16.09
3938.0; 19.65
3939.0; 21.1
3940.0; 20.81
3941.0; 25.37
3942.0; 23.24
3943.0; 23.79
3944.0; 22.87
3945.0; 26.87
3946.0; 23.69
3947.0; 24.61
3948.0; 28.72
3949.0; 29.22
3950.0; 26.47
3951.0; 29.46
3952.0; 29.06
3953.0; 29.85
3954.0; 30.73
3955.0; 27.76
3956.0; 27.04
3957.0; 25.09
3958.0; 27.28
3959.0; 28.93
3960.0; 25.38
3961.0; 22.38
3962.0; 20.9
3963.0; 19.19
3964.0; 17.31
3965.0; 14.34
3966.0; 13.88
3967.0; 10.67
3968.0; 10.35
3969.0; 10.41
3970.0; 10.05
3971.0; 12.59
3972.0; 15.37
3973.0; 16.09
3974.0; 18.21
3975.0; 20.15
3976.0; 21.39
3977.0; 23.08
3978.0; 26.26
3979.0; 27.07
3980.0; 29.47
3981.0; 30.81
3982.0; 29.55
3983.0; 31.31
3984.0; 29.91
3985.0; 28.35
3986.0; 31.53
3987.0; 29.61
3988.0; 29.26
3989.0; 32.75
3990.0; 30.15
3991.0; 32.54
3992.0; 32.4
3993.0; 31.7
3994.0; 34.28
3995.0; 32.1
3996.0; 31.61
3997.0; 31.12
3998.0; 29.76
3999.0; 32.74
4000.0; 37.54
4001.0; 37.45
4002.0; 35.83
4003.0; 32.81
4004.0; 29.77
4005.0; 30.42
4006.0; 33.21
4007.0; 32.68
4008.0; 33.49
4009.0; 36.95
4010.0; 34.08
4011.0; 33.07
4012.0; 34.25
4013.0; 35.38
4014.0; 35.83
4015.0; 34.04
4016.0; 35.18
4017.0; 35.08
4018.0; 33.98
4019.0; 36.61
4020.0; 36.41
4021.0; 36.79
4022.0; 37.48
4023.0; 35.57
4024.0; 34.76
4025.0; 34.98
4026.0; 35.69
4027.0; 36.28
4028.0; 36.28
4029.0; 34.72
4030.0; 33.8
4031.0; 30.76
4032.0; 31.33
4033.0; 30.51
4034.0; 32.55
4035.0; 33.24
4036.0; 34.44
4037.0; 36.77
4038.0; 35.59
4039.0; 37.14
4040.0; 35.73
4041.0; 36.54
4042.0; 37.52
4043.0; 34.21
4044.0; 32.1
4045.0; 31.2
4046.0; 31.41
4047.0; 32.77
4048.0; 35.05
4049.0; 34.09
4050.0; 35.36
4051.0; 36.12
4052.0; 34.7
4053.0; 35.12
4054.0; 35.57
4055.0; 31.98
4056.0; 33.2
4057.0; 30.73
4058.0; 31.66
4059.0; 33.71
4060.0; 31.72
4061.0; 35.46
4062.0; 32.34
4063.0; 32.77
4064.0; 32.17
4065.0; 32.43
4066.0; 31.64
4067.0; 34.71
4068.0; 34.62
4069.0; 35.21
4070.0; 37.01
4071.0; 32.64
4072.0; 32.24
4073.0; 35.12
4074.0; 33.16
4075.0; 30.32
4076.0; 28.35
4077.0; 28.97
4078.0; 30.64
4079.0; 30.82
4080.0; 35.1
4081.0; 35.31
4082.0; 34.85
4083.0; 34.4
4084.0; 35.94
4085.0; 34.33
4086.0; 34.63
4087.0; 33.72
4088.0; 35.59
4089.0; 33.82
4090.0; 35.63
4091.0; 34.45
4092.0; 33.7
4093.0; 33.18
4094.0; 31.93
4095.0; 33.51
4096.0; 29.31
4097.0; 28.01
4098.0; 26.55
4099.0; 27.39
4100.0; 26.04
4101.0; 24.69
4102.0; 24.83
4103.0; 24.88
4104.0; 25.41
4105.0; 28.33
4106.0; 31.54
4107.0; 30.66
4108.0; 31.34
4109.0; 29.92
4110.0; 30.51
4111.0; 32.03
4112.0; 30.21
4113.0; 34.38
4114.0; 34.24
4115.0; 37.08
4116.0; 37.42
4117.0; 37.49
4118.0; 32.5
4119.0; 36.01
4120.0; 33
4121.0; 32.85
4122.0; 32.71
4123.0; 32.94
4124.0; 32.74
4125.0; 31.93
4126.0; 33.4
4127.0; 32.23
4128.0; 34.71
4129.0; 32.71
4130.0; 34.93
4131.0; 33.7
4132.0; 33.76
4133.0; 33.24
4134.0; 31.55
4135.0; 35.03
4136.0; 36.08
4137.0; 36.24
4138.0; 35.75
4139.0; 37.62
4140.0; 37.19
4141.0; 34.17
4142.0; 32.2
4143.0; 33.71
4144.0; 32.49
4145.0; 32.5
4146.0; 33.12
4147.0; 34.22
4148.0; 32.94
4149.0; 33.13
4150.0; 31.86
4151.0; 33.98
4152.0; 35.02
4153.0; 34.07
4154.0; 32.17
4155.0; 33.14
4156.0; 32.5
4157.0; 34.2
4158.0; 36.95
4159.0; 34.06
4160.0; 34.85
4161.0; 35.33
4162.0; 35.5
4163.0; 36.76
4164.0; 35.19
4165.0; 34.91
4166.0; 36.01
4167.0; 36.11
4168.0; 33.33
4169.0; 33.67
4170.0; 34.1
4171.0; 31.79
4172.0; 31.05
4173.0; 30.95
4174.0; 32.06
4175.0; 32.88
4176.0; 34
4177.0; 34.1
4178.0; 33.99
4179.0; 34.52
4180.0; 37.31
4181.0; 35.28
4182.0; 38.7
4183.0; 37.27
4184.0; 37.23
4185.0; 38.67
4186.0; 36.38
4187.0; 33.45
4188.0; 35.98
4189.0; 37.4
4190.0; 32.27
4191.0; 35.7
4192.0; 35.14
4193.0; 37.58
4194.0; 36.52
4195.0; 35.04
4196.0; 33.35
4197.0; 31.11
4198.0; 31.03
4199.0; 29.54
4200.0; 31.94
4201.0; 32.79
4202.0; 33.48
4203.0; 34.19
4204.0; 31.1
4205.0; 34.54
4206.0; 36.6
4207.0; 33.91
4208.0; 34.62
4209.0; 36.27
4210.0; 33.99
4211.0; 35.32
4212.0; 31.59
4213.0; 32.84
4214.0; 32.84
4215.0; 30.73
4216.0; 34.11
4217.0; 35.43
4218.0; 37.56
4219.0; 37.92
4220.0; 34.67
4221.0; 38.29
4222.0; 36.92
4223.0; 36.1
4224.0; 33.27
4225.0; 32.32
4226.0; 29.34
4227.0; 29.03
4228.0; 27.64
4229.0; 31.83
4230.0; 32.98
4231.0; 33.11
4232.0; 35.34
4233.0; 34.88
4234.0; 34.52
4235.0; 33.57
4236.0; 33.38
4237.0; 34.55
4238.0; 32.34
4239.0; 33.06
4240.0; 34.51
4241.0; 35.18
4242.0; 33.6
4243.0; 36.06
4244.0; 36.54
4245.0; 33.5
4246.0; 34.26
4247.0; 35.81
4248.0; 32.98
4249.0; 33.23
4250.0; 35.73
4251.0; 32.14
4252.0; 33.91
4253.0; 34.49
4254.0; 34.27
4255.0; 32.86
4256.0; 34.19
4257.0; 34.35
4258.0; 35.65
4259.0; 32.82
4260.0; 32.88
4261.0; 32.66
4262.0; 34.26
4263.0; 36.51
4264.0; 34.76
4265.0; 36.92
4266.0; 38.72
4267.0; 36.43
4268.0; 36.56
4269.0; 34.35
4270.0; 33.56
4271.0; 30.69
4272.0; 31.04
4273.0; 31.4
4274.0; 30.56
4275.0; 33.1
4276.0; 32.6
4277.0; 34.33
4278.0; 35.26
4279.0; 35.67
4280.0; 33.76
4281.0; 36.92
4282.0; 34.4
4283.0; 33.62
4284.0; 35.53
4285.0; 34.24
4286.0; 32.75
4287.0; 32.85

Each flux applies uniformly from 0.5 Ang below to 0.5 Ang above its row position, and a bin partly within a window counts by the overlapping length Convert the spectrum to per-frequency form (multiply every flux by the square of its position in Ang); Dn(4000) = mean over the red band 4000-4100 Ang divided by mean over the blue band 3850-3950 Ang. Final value 1.56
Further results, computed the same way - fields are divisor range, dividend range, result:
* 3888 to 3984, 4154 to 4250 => 1.69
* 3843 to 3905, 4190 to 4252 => 1.74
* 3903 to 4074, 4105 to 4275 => 1.30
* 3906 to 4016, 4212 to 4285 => 1.51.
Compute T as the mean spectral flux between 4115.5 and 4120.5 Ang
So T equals 35.3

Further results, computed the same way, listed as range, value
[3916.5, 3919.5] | 28.4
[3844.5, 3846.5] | 23.6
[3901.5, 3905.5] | 25.5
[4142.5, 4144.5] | 33.1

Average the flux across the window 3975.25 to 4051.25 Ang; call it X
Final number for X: 33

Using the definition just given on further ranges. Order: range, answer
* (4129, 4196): 34.6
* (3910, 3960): 24.1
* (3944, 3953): 27.2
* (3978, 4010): 31.8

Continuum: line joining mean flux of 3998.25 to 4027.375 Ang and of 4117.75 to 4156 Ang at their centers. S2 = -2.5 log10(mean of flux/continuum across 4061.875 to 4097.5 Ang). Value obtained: 0.034 mag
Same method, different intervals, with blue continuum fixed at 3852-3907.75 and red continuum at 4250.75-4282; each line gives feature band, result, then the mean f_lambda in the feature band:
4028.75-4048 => -0.22 mag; 33.8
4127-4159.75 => -0.11 mag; 34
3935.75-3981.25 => 0.15 mag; 22.1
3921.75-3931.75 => 0.13 mag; 21.9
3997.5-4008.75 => -0.24 mag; 33.3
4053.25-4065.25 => -0.16 mag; 32.9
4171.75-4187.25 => -0.11 mag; 34.9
